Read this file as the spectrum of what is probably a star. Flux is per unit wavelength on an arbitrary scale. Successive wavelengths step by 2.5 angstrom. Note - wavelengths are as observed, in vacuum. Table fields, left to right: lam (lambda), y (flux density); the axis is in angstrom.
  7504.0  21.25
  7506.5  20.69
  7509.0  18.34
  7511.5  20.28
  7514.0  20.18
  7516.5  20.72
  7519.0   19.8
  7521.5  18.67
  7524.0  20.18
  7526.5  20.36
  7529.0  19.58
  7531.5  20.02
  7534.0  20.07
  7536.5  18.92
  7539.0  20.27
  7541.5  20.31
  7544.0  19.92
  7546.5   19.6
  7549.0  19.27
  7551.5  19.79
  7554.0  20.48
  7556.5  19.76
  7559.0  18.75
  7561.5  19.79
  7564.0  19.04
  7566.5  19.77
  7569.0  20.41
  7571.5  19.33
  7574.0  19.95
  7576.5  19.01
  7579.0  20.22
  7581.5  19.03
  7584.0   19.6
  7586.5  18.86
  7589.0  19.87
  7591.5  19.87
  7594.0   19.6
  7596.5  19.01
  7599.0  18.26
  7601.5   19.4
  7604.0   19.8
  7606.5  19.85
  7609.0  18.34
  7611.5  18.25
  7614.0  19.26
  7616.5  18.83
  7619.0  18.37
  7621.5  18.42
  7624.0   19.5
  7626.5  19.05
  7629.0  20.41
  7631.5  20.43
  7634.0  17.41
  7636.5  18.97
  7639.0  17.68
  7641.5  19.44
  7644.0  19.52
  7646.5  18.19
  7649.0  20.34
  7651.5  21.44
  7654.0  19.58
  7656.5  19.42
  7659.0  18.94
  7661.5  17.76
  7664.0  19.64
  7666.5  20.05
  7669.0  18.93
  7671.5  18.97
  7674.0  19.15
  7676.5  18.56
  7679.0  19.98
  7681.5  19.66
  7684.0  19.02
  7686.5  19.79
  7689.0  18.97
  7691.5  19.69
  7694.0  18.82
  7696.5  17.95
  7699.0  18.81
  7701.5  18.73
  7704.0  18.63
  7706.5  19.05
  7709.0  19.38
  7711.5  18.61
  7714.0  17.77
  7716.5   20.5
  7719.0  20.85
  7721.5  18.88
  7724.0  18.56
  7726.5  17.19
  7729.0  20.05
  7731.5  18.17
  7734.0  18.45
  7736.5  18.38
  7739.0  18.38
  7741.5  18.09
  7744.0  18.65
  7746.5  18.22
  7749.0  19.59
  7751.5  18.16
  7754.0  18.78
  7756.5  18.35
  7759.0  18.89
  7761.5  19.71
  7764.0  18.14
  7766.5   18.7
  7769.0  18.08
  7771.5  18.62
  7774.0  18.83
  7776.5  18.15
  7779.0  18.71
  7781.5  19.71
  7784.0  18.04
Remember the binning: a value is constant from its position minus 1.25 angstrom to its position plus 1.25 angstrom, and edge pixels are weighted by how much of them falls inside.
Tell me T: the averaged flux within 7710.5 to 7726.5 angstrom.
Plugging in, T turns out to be 19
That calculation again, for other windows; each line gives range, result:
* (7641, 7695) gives 19.4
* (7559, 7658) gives 19.3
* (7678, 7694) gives 19.5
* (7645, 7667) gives 19.5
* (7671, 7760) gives 18.9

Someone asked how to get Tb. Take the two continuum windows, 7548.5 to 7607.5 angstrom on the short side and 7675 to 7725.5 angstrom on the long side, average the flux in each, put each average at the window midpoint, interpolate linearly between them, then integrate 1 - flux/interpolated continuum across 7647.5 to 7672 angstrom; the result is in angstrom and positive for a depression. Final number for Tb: -0.3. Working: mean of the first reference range 19.5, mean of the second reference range 19.1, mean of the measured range 19.5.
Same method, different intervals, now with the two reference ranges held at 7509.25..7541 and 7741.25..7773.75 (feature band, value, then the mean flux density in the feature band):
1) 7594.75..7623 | 0.8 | 18.9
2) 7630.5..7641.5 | 0.3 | 18.7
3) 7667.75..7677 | 0.1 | 18.9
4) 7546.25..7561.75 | 0.1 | 19.6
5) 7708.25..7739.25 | -0.1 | 18.9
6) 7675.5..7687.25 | -0.2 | 19.4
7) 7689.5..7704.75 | 0.1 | 18.8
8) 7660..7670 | 0.0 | 19.1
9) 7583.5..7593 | 0.0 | 19.5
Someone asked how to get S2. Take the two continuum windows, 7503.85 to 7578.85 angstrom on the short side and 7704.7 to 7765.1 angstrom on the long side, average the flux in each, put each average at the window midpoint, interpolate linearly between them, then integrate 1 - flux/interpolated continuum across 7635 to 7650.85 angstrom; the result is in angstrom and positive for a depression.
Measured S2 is 0.1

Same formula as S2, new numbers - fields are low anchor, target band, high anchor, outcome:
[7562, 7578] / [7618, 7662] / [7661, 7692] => 0.4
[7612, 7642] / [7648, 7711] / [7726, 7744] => -1.8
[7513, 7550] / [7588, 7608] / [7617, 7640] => -0.2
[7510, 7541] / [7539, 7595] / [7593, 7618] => -0.6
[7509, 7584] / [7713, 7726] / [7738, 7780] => -0.3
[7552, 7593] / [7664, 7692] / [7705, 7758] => -0.4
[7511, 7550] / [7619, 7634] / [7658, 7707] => 0.1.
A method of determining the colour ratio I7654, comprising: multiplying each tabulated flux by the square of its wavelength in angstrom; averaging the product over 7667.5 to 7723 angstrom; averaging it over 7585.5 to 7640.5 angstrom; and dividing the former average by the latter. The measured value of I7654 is 1.02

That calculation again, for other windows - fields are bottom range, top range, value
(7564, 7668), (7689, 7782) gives 1.00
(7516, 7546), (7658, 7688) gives 1.00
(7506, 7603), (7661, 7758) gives 1.00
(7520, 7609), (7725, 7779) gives 0.99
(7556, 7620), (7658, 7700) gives 1.01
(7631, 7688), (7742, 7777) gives 0.99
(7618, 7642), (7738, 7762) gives 1.02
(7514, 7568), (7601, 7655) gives 0.99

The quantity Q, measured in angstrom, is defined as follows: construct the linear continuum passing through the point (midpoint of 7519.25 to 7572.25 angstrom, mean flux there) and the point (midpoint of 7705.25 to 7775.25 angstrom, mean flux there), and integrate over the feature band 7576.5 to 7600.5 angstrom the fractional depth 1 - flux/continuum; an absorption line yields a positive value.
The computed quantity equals 0.2 angstrom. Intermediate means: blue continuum 19.7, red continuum 18.8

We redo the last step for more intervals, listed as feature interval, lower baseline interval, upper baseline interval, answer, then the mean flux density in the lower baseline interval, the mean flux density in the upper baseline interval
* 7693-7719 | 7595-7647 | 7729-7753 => -0.35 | 19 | 18.5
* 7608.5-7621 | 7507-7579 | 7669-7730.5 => 0.53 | 19.8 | 19.1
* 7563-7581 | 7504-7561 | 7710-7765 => -0.02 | 19.8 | 18.7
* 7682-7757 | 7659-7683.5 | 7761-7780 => 0.21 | 19.2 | 18.6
